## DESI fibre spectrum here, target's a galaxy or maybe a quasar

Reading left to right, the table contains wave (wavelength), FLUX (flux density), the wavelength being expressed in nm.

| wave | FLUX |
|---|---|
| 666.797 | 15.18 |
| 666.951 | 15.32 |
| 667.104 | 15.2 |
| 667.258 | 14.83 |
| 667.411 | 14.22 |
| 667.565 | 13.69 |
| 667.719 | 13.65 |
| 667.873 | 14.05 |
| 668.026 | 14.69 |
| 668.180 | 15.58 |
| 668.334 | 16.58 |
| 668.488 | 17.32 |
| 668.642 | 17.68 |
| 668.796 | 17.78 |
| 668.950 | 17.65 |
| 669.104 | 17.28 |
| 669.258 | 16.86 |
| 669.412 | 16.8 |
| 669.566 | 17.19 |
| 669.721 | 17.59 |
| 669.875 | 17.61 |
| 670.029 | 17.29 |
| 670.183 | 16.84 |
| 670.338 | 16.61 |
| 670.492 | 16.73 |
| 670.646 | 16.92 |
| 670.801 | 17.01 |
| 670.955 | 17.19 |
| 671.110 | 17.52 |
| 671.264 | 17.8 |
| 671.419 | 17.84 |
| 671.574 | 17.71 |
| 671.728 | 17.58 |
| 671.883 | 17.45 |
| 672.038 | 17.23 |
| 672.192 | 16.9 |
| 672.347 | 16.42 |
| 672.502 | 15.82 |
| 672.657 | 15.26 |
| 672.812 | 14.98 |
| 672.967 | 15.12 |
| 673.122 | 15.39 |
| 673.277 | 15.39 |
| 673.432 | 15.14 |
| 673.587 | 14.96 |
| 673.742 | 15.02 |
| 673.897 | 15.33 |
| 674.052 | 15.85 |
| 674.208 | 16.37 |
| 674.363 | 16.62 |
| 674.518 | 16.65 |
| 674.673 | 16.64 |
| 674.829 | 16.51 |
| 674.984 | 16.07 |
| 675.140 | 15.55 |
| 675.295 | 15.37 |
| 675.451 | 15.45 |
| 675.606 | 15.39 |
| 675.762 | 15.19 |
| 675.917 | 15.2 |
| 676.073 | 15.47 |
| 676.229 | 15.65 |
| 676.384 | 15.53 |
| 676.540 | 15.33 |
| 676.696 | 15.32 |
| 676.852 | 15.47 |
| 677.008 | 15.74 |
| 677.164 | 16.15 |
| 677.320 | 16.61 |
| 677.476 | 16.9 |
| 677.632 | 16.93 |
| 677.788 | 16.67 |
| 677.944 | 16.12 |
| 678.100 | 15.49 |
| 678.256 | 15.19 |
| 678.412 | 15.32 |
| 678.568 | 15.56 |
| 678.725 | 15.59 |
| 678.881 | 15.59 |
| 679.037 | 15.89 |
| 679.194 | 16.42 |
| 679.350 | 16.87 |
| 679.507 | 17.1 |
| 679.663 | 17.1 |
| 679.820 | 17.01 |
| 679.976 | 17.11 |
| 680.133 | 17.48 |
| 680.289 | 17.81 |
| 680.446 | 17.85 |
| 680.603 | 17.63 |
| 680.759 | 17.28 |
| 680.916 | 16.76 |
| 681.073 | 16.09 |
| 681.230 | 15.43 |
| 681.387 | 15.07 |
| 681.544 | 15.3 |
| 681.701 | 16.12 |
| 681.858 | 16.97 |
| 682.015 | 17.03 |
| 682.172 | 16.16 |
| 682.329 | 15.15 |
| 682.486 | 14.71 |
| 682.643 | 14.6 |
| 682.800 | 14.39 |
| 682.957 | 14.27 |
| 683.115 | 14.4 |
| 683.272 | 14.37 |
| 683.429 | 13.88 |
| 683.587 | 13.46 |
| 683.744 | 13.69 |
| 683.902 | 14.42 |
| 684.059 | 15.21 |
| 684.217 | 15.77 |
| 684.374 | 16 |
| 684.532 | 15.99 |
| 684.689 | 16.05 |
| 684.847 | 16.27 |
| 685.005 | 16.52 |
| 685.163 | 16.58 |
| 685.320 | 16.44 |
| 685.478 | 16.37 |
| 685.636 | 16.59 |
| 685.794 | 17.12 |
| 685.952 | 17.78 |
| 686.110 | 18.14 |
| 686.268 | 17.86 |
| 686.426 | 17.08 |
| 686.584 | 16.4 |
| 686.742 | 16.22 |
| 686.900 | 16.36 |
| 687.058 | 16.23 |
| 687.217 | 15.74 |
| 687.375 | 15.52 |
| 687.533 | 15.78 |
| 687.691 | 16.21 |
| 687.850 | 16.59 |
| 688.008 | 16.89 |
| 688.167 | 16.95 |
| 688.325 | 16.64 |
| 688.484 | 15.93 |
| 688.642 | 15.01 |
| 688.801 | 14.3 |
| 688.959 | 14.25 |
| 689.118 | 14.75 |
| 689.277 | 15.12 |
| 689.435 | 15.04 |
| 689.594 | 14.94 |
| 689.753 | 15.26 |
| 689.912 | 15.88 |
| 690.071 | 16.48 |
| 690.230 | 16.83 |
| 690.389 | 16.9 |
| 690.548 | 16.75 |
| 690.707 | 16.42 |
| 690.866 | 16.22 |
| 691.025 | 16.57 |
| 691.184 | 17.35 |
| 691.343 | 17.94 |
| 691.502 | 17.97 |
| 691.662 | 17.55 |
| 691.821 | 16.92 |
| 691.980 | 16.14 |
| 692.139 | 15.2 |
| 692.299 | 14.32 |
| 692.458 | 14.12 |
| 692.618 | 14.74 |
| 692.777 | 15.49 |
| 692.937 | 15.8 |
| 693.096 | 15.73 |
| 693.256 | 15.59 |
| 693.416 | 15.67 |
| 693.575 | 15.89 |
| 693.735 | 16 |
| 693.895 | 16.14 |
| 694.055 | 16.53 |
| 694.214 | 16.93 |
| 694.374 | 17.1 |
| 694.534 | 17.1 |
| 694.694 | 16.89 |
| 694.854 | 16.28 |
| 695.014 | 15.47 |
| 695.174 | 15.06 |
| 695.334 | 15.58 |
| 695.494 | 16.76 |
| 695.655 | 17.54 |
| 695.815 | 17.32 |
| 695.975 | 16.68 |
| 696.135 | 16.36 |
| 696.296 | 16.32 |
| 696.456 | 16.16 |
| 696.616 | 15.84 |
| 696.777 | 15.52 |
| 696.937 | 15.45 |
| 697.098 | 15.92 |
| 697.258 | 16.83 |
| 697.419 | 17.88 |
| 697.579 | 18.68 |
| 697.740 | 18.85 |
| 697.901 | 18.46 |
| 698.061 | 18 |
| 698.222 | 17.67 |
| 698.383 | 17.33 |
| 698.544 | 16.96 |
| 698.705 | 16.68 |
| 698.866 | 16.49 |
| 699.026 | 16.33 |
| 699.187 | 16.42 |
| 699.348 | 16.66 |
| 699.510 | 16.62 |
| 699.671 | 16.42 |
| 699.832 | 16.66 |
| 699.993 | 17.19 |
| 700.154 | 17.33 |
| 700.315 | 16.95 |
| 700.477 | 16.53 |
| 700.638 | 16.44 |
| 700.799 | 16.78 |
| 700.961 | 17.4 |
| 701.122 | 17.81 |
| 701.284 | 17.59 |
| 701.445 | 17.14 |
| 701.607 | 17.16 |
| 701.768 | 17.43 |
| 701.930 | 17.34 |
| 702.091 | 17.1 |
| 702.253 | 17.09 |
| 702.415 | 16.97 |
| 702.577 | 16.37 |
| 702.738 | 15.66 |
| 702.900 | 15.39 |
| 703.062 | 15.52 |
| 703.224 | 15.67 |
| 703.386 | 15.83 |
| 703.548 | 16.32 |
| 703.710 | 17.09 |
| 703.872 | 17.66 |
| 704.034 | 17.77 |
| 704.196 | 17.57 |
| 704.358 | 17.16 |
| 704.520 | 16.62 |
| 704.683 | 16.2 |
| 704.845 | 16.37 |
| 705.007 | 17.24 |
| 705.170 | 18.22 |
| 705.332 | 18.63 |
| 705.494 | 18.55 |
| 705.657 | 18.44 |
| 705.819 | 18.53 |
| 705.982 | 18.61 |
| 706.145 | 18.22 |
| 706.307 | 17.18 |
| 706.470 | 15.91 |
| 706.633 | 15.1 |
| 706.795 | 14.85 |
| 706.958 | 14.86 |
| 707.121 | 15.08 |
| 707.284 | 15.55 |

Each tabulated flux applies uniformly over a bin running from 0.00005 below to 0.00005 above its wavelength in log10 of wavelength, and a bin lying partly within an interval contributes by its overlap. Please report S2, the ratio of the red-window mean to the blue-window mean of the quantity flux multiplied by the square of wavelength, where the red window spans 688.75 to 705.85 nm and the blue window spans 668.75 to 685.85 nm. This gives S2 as 1.1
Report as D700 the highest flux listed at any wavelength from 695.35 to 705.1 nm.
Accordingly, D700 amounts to 18.85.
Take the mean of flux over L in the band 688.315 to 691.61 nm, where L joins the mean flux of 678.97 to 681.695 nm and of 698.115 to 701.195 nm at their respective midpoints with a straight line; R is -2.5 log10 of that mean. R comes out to 0.051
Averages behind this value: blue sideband 16.7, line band 16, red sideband 16.9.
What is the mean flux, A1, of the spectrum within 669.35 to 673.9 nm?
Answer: 16.6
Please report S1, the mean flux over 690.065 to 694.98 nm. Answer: 16.3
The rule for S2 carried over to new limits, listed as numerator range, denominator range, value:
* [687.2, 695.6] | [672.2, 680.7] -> 1.05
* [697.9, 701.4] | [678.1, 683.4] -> 1.12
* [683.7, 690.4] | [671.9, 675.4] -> 1.05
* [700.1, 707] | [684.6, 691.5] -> 1.09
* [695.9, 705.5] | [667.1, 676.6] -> 1.14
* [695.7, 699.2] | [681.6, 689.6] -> 1.11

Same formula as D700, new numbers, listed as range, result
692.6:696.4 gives 17.54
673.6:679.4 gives 16.93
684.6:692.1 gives 18.14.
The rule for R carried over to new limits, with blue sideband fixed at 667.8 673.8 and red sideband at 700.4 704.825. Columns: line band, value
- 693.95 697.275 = 0.03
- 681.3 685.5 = 0.09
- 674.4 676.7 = 0.06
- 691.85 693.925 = 0.09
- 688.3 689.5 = 0.11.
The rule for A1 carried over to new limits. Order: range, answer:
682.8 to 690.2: 15.8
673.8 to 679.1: 15.8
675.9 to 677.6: 15.8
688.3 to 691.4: 15.9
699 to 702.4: 17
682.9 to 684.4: 14.5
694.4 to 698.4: 16.8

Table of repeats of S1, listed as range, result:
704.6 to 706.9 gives 17.3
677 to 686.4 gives 16.1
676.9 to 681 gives 16.5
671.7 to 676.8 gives 15.8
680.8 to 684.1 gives 15.1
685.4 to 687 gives 17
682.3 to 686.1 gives 15.5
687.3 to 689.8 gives 15.6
